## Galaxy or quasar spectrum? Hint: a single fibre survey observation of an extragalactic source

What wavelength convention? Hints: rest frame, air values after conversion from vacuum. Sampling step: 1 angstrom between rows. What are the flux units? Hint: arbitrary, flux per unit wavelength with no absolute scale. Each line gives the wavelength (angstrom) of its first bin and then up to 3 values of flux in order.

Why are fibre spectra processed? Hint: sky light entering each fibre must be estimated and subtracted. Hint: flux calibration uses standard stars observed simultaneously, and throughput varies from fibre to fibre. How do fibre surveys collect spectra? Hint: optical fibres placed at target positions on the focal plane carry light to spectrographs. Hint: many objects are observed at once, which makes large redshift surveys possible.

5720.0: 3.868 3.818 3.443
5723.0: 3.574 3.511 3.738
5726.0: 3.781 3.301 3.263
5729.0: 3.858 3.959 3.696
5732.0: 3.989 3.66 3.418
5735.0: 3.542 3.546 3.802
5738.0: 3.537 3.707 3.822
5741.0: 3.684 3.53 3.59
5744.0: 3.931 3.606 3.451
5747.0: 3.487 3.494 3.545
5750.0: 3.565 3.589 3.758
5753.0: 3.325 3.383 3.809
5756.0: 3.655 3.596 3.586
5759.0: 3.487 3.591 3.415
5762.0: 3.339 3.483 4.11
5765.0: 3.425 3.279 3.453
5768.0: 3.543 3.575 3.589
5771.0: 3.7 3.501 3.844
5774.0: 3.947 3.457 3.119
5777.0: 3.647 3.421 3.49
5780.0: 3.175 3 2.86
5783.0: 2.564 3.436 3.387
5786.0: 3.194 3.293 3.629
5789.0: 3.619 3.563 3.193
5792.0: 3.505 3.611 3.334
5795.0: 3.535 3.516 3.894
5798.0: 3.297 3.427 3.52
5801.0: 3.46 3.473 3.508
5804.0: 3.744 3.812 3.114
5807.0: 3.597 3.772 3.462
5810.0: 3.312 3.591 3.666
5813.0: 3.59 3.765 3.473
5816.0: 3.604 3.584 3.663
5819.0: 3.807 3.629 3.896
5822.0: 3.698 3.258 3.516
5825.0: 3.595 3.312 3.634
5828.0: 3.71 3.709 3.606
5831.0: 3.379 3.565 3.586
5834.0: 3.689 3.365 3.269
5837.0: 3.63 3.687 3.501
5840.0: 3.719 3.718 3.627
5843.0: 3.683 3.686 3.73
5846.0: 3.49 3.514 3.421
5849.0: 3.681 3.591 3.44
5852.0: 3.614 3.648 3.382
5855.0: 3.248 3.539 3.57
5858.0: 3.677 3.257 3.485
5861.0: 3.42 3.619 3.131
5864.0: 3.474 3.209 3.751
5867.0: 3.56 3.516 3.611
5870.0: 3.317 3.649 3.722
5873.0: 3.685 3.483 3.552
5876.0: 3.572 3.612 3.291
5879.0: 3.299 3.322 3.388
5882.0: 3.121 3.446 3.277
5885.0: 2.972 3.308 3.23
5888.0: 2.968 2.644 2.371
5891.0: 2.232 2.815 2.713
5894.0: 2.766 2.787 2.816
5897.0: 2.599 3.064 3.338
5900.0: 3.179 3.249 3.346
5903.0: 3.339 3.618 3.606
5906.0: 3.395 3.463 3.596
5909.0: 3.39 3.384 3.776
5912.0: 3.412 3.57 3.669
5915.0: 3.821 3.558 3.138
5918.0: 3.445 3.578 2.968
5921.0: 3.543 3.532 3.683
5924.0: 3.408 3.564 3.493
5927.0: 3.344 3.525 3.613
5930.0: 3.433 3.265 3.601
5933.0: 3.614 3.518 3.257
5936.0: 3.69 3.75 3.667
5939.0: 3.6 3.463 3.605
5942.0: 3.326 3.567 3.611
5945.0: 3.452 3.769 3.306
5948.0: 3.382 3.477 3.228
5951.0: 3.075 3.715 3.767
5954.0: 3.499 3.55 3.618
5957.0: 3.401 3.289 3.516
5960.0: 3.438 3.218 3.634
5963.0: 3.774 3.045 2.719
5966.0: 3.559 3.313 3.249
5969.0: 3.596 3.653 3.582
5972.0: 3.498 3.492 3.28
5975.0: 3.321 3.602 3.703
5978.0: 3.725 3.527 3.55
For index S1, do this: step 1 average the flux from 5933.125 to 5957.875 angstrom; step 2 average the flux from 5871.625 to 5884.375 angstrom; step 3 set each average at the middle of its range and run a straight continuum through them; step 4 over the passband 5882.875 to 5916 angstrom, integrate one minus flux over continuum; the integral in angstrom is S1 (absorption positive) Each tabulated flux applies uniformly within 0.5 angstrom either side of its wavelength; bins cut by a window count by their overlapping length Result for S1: 2.6 angstrom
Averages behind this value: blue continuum 3.44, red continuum 3.51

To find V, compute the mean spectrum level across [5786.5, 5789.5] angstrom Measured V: 3.51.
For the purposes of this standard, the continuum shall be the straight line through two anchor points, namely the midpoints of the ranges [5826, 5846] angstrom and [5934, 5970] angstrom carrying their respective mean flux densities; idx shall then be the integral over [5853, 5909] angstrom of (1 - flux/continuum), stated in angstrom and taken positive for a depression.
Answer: 4.06 angstrom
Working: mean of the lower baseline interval 3.59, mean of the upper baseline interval 3.46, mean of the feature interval 3.29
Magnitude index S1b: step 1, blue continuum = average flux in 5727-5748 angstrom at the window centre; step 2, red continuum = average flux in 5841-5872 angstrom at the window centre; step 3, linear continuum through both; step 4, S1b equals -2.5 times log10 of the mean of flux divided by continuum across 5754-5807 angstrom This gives 0.04 mag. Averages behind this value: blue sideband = 3.64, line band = 3.48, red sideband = 3.52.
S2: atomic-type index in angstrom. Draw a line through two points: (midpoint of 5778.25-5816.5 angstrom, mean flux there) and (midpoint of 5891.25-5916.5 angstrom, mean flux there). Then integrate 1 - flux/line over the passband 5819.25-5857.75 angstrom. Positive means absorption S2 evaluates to -2.12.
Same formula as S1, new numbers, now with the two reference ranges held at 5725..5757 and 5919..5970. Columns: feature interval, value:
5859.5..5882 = 0.30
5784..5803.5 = 0.61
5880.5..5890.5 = 1.25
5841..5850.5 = -0.18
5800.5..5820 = -0.05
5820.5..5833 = -0.06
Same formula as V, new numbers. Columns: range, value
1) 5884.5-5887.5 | 3.17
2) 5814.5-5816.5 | 3.54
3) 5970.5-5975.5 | 3.43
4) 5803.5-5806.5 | 3.56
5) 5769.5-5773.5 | 3.66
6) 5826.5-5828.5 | 3.67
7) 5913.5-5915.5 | 3.75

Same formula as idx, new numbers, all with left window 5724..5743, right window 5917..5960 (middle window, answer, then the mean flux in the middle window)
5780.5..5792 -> 1.11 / 3.26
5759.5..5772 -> 0.30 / 3.54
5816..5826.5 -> -0.04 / 3.6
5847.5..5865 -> 0.39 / 3.47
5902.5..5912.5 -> 0.04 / 3.5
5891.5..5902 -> 1.70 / 2.95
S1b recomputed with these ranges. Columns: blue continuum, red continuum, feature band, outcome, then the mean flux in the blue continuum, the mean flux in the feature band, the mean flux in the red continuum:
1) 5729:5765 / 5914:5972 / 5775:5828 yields 0.03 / 3.62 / 3.48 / 3.48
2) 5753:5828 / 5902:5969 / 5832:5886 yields 0.00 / 3.51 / 3.5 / 3.48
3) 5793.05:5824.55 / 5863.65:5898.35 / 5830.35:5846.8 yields -0.05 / 3.57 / 3.58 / 3.2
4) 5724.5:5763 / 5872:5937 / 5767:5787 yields 0.05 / 3.6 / 3.39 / 3.32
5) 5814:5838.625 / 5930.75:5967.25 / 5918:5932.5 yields 0.01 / 3.58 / 3.47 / 3.47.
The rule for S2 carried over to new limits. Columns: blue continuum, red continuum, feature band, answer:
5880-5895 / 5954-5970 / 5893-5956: -4.94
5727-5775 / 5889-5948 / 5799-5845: -1.06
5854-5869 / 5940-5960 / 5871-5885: 0.13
